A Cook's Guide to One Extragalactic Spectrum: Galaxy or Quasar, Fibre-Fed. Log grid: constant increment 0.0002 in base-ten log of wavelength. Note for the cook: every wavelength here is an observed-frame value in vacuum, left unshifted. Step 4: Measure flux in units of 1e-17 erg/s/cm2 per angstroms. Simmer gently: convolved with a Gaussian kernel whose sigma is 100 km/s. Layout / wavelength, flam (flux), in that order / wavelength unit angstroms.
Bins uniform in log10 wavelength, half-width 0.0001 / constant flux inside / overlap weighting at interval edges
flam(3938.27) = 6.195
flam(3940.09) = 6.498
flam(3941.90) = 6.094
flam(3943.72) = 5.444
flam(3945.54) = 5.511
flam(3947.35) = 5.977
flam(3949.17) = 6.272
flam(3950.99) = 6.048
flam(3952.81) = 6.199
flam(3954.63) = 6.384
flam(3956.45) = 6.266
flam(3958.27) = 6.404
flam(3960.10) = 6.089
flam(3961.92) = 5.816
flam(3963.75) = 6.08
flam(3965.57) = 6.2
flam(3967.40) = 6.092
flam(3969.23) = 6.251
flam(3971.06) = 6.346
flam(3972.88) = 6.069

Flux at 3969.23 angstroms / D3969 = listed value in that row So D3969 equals 6.251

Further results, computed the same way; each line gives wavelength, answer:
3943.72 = 5.444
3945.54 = 5.511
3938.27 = 6.195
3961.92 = 5.816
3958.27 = 6.404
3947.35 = 5.977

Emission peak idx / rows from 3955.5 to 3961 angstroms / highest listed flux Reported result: 6.404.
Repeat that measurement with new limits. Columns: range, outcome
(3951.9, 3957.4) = 6.384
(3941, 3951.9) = 6.272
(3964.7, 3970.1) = 6.251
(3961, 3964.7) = 6.08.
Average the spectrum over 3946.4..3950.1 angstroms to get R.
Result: 6.12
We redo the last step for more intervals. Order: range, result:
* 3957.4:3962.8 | 6.1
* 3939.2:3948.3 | 5.91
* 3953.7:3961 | 6.28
